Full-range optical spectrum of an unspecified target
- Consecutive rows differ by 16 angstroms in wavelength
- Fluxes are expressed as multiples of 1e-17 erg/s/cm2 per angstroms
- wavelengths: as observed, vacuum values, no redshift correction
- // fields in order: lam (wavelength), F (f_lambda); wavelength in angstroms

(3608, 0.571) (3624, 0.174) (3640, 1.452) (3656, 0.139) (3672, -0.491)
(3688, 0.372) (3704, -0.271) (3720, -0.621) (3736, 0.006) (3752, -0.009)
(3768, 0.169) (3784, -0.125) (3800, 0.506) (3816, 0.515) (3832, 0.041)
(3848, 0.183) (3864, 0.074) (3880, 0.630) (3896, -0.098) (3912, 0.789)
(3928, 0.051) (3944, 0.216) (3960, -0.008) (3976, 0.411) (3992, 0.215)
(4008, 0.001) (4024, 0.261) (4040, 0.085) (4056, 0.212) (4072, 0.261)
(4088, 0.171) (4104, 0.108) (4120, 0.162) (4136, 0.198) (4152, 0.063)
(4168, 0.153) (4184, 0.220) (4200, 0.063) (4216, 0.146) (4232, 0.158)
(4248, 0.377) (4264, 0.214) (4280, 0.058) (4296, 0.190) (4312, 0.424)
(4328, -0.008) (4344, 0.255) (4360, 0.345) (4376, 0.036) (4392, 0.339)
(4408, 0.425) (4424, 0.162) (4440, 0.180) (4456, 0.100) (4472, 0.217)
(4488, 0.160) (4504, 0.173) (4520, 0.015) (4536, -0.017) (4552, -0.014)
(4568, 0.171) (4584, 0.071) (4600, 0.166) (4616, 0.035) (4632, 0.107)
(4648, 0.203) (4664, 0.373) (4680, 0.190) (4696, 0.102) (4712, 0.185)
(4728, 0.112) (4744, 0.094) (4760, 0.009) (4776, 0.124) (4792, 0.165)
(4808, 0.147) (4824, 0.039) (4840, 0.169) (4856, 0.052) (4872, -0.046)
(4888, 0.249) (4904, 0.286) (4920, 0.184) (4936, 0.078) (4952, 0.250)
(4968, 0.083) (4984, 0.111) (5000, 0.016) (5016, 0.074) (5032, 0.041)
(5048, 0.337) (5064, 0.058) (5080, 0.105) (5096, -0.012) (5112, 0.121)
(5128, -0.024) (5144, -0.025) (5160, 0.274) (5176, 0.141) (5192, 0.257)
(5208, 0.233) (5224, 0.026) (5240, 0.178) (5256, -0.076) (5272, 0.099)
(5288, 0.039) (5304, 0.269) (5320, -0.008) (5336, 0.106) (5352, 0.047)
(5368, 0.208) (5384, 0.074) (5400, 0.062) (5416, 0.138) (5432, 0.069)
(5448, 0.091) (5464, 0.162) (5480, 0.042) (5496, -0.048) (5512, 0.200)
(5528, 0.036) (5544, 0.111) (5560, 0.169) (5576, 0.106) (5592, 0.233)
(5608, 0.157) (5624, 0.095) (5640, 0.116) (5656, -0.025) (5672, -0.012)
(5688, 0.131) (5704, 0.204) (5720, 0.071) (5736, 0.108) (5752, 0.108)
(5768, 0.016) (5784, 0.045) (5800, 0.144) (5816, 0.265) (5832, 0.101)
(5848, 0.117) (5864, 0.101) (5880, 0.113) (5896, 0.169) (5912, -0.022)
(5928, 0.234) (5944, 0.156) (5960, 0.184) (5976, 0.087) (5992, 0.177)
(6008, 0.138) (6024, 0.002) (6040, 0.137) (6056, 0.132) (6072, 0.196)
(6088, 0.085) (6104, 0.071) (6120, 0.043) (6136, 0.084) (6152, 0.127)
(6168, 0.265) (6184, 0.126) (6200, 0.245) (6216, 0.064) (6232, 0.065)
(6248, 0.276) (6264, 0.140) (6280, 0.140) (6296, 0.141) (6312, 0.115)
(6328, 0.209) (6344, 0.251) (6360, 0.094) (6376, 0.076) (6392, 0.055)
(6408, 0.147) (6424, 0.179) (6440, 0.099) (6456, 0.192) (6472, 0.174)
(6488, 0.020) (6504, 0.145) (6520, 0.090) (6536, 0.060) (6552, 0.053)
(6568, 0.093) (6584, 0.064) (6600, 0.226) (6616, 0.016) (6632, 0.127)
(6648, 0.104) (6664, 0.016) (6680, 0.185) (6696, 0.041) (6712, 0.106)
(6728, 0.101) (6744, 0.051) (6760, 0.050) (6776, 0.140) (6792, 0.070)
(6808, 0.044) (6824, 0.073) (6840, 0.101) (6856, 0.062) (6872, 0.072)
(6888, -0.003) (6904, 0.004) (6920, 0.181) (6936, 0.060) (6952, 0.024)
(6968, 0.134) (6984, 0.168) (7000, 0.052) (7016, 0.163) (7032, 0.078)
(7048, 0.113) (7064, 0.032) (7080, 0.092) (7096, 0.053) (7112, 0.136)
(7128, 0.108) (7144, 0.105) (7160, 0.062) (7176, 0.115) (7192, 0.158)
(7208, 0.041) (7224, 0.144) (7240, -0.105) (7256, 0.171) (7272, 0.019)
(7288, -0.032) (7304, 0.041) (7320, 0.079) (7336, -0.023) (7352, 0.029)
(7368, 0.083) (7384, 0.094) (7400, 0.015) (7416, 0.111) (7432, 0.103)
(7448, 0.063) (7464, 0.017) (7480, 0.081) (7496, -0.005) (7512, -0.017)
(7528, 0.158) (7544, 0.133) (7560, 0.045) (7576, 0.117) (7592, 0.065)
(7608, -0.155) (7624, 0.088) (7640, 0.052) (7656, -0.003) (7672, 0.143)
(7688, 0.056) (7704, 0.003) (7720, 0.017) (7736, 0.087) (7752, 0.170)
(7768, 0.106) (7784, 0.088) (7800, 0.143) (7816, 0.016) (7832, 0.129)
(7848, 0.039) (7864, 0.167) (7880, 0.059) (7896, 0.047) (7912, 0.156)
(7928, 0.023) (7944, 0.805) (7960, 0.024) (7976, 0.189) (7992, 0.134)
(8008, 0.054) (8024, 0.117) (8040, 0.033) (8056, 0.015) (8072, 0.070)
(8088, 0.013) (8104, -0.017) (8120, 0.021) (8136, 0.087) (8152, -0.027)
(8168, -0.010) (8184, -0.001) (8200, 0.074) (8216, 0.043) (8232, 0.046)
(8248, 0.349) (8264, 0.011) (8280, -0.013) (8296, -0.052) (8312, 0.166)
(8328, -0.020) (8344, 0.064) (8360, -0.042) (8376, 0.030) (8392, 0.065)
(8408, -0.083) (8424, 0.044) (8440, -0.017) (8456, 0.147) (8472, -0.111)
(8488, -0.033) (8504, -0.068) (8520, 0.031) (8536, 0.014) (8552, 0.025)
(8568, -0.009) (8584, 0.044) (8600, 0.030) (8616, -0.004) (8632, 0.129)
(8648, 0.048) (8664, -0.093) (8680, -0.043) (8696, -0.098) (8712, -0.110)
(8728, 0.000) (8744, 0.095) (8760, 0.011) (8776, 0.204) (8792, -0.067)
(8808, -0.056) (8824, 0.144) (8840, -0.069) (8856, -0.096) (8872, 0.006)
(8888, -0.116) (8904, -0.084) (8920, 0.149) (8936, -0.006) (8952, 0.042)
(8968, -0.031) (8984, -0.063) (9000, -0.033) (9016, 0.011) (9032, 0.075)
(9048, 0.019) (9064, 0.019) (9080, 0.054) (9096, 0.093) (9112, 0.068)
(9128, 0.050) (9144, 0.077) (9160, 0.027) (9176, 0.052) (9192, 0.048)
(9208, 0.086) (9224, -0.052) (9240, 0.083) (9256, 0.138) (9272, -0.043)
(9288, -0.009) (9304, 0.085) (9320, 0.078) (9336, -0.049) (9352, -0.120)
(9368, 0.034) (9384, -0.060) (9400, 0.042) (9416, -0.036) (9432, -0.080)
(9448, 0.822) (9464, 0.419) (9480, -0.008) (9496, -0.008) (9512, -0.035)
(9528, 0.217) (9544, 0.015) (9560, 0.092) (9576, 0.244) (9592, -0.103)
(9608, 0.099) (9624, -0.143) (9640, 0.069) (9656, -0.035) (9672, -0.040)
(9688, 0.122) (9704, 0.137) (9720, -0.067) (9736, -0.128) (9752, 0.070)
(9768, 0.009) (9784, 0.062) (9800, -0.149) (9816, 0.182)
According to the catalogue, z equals 1.130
